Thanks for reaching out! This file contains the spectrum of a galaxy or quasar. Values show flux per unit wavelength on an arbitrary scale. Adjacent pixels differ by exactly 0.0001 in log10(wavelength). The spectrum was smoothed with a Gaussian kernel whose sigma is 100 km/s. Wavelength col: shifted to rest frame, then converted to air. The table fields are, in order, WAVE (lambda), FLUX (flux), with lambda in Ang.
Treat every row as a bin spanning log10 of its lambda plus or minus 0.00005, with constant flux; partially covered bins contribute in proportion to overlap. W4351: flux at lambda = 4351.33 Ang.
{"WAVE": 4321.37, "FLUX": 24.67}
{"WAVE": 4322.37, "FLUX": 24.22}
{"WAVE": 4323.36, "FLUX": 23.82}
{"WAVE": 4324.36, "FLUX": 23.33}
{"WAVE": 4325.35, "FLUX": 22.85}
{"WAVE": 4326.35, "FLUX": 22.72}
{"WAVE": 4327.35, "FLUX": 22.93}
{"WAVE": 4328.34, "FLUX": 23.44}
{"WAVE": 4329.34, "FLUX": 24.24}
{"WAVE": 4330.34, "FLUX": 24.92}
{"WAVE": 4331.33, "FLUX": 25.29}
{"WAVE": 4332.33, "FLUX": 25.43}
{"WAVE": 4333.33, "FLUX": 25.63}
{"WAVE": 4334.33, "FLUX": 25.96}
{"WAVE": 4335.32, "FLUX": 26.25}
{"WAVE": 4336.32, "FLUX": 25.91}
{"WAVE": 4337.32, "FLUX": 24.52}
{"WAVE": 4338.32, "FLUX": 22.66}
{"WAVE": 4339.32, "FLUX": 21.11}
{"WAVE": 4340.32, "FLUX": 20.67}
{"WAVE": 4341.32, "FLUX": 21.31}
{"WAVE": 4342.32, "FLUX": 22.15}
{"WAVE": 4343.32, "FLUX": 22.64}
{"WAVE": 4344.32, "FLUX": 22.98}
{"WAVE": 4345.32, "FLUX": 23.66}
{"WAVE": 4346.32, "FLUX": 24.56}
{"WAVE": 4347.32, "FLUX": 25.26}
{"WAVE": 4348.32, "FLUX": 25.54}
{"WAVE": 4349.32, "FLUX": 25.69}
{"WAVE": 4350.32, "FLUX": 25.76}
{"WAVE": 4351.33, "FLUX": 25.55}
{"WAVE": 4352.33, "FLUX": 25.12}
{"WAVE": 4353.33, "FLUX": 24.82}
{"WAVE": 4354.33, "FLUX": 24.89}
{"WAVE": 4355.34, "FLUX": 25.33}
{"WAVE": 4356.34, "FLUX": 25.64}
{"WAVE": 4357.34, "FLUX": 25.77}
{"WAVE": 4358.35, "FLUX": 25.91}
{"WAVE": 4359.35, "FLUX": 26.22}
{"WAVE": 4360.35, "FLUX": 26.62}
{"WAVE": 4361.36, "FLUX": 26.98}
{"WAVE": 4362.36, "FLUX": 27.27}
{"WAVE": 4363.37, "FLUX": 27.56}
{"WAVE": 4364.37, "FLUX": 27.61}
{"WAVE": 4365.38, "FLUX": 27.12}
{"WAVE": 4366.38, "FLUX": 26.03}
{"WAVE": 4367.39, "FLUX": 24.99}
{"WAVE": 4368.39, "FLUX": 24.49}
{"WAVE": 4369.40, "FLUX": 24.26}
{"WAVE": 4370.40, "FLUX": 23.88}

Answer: 25.55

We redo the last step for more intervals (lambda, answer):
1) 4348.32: 25.54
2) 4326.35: 22.72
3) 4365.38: 27.12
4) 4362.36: 27.27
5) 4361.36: 26.98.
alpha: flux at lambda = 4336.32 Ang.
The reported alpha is 25.91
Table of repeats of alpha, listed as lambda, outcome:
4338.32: 22.66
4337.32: 24.52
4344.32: 22.98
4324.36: 23.33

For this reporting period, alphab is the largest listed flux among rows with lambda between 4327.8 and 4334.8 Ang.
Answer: 25.96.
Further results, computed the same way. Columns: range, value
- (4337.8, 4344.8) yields 22.98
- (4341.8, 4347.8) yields 25.26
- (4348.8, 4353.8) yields 25.76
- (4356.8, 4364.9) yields 27.61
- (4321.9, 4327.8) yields 24.22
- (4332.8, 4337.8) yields 26.25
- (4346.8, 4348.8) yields 25.54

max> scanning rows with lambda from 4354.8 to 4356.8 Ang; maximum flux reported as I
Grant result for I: 25.64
